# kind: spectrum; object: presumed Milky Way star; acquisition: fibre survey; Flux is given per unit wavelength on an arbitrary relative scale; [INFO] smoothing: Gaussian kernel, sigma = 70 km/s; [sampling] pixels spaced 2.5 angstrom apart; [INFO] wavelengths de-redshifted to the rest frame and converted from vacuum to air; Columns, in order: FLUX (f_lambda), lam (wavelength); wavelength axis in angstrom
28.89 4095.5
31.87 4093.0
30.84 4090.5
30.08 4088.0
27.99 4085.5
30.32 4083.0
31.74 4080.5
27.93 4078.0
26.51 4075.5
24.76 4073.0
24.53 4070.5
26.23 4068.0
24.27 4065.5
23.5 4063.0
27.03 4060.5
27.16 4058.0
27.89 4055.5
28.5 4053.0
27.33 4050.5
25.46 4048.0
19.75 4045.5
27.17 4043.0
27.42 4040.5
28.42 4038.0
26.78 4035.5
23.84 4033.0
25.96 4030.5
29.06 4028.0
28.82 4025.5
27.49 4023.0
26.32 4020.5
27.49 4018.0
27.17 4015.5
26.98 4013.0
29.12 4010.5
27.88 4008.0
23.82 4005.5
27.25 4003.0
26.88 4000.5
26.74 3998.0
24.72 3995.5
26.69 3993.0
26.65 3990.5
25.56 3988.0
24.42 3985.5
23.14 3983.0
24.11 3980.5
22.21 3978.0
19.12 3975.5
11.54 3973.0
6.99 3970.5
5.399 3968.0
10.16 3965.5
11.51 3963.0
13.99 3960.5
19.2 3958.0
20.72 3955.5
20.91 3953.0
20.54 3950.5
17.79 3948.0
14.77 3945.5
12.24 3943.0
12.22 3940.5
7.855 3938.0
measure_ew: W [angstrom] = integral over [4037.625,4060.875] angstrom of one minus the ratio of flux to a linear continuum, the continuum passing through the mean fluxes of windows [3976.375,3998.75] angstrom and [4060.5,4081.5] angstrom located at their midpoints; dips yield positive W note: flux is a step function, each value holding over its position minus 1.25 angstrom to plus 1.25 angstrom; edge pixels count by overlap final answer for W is -0.65 angstrom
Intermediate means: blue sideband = 24.8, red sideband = 26.2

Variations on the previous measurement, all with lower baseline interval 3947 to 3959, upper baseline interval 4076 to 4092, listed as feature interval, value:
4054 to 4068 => 1.0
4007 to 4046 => -2.5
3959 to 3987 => 7.5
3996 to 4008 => -1.4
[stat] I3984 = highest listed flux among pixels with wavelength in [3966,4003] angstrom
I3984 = 27.25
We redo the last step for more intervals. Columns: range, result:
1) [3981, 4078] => 29.12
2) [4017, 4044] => 29.06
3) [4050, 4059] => 28.5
